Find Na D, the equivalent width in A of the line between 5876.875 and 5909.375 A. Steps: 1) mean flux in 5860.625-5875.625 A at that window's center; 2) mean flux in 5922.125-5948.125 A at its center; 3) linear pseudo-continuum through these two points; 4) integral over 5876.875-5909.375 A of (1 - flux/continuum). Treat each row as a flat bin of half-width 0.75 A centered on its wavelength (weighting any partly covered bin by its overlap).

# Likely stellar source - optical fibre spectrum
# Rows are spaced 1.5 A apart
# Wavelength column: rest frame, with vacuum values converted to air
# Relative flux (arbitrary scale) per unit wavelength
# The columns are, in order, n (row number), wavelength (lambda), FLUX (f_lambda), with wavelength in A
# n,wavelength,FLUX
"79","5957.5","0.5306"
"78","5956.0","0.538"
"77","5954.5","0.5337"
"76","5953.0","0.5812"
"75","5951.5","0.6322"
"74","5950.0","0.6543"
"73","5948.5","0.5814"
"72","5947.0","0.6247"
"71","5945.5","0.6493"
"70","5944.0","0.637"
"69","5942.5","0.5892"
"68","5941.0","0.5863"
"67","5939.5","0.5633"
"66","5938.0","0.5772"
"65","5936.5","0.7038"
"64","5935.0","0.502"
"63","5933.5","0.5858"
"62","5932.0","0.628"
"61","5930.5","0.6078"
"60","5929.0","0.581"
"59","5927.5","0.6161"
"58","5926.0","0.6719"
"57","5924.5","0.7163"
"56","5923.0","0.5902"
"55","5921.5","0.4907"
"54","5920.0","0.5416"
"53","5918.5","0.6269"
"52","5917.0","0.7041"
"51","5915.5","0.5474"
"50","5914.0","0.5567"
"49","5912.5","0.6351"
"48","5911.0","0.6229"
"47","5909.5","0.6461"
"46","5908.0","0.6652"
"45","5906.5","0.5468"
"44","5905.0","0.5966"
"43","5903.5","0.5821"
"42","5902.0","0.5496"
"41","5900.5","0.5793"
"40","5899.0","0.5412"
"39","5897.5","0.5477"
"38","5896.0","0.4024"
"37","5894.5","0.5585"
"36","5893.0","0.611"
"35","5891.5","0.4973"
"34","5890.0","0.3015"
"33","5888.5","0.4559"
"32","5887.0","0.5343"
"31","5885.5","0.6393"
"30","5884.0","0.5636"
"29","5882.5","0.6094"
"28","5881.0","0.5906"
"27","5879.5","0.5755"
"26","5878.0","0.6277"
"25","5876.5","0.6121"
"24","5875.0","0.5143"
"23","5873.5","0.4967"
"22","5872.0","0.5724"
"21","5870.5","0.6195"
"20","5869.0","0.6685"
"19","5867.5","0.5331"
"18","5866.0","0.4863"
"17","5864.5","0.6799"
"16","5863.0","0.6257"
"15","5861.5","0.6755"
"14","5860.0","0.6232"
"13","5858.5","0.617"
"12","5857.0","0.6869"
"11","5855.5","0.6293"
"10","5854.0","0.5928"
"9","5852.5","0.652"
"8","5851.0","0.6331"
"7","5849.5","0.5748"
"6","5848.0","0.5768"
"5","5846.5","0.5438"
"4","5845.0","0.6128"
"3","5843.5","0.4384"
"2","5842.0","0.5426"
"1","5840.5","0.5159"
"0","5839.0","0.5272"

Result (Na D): 2.4 A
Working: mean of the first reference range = 0.588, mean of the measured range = 0.554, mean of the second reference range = 0.612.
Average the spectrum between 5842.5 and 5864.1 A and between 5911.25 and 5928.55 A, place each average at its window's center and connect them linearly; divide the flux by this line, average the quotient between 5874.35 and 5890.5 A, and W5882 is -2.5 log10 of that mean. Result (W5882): 0.10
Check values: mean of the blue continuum 0.606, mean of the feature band 0.552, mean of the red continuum 0.609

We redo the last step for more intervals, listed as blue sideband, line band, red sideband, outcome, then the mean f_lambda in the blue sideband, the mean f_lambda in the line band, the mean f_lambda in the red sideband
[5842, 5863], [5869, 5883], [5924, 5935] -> 0.04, 0.603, 0.584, 0.619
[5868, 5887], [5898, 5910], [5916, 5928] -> 0.04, 0.588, 0.586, 0.618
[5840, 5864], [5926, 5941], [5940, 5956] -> 0.01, 0.598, 0.599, 0.603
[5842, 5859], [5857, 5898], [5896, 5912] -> 0.04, 0.593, 0.567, 0.58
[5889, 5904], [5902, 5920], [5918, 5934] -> -0.09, 0.515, 0.606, 0.605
